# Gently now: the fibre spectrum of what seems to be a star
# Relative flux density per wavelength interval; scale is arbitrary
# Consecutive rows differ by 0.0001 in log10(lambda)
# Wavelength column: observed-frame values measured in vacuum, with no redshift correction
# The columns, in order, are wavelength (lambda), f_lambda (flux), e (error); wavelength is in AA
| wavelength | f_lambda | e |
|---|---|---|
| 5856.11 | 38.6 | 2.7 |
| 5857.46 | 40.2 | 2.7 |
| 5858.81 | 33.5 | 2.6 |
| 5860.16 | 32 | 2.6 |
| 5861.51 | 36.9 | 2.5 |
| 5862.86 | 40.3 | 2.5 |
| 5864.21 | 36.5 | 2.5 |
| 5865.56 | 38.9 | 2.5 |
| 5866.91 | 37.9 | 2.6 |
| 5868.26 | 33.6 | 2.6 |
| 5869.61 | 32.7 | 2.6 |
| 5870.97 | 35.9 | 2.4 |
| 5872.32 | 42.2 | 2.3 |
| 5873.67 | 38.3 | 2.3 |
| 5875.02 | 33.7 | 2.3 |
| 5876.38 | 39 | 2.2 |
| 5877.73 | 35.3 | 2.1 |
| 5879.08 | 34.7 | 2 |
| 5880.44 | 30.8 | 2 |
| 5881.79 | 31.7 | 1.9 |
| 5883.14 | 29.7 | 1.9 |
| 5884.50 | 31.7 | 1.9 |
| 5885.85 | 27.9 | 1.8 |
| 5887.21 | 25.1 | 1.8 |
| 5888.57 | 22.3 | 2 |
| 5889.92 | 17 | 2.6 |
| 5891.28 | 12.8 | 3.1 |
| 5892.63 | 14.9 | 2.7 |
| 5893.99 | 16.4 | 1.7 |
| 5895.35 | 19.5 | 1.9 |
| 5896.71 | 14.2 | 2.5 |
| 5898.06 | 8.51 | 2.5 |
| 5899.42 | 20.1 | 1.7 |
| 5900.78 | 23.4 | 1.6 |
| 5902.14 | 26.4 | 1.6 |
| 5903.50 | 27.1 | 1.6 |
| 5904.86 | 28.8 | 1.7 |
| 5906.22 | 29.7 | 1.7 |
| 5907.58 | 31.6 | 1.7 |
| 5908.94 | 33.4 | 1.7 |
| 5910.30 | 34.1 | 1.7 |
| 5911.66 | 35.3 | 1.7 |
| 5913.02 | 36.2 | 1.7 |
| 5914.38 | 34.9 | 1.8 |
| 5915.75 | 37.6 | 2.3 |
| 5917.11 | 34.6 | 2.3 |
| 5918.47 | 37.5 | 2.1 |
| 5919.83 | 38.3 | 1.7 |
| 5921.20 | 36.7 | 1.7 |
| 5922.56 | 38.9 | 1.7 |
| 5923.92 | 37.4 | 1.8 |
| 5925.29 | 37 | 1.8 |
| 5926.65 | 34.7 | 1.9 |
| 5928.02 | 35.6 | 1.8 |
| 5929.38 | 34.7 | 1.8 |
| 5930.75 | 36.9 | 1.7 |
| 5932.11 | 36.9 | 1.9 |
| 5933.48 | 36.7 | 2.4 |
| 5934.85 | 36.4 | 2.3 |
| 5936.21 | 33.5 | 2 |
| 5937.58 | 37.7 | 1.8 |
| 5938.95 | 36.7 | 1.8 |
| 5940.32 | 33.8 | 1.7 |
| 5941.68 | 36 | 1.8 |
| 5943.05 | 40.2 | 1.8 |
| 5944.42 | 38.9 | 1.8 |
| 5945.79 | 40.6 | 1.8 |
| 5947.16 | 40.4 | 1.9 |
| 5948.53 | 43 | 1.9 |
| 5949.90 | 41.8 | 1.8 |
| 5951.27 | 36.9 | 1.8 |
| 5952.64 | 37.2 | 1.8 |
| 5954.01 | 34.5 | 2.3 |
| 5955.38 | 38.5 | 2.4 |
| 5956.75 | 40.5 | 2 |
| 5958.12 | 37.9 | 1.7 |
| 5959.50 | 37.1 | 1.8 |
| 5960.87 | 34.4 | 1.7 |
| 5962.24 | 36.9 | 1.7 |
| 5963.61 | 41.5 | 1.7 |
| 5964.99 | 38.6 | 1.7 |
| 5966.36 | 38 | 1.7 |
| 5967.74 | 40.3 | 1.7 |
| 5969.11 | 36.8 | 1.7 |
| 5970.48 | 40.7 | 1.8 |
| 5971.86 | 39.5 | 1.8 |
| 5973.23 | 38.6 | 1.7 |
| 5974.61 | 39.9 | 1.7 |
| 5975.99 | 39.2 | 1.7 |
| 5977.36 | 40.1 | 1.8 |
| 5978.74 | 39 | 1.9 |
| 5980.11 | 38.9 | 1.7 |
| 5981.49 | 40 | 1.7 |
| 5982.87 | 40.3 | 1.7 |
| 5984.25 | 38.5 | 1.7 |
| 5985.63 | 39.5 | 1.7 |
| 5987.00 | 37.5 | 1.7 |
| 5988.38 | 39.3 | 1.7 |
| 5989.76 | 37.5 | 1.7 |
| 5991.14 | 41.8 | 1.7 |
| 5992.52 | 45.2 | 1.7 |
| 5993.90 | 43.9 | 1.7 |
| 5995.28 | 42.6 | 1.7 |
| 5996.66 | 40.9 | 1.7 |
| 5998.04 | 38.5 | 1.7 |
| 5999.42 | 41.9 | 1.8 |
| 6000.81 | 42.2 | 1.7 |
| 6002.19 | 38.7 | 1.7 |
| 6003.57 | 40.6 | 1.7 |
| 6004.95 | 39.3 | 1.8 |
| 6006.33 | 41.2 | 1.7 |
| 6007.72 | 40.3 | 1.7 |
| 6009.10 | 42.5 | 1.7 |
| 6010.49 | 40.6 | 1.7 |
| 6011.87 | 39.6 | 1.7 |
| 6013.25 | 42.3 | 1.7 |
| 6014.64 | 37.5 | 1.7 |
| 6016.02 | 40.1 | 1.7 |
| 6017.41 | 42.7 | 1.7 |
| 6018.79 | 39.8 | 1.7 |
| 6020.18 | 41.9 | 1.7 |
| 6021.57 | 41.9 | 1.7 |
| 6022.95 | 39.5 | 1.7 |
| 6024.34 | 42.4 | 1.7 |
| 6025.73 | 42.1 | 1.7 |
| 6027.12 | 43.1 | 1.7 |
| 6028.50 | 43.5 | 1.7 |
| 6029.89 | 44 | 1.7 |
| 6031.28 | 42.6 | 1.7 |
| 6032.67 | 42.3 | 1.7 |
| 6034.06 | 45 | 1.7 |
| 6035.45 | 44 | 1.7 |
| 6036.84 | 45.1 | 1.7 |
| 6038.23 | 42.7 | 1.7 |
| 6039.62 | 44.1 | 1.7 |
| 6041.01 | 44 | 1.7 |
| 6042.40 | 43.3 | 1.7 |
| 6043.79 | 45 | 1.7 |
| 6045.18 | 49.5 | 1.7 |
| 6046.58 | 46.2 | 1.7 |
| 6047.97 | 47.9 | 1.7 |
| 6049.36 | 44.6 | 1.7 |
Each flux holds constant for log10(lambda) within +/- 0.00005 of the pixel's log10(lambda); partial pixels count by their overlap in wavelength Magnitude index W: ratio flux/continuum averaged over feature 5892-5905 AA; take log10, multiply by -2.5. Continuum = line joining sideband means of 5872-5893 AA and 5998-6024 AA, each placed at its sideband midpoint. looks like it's 0.49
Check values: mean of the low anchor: 29.2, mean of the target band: 19.6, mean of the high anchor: 40.7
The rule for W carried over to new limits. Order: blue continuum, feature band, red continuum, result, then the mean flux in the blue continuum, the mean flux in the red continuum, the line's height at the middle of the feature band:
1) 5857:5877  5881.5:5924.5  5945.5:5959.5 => 0.328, 36.7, 39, 37.7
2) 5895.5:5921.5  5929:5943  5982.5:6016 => -0.102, 29.6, 40.5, 32.9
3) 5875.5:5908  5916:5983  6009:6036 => -0.176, 24.9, 41.8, 32.4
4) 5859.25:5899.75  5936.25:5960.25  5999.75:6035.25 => -0.087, 29.1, 41.5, 35.3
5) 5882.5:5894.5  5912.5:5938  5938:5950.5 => -0.105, 22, 39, 33.2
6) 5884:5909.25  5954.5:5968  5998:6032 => -0.170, 22.5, 41.2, 32.7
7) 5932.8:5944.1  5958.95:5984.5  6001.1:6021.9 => -0.015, 36.5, 40.6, 38.3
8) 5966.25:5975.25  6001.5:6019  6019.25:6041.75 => 0.033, 39.2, 43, 41.7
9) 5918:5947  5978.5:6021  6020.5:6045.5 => 0.021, 37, 43.5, 41.3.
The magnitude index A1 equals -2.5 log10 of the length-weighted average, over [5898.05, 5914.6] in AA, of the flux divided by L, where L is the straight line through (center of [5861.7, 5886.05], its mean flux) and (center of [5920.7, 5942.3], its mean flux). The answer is 0.23 mag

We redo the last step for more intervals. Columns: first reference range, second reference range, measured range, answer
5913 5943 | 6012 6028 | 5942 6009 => -0.02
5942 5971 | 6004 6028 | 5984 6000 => -0.01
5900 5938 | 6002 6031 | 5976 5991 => -0.01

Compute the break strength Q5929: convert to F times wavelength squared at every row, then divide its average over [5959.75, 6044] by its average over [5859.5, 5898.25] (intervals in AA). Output 1.44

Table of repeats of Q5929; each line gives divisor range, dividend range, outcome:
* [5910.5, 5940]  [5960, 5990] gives 1.09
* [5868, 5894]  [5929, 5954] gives 1.30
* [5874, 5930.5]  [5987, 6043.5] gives 1.46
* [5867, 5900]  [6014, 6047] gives 1.66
